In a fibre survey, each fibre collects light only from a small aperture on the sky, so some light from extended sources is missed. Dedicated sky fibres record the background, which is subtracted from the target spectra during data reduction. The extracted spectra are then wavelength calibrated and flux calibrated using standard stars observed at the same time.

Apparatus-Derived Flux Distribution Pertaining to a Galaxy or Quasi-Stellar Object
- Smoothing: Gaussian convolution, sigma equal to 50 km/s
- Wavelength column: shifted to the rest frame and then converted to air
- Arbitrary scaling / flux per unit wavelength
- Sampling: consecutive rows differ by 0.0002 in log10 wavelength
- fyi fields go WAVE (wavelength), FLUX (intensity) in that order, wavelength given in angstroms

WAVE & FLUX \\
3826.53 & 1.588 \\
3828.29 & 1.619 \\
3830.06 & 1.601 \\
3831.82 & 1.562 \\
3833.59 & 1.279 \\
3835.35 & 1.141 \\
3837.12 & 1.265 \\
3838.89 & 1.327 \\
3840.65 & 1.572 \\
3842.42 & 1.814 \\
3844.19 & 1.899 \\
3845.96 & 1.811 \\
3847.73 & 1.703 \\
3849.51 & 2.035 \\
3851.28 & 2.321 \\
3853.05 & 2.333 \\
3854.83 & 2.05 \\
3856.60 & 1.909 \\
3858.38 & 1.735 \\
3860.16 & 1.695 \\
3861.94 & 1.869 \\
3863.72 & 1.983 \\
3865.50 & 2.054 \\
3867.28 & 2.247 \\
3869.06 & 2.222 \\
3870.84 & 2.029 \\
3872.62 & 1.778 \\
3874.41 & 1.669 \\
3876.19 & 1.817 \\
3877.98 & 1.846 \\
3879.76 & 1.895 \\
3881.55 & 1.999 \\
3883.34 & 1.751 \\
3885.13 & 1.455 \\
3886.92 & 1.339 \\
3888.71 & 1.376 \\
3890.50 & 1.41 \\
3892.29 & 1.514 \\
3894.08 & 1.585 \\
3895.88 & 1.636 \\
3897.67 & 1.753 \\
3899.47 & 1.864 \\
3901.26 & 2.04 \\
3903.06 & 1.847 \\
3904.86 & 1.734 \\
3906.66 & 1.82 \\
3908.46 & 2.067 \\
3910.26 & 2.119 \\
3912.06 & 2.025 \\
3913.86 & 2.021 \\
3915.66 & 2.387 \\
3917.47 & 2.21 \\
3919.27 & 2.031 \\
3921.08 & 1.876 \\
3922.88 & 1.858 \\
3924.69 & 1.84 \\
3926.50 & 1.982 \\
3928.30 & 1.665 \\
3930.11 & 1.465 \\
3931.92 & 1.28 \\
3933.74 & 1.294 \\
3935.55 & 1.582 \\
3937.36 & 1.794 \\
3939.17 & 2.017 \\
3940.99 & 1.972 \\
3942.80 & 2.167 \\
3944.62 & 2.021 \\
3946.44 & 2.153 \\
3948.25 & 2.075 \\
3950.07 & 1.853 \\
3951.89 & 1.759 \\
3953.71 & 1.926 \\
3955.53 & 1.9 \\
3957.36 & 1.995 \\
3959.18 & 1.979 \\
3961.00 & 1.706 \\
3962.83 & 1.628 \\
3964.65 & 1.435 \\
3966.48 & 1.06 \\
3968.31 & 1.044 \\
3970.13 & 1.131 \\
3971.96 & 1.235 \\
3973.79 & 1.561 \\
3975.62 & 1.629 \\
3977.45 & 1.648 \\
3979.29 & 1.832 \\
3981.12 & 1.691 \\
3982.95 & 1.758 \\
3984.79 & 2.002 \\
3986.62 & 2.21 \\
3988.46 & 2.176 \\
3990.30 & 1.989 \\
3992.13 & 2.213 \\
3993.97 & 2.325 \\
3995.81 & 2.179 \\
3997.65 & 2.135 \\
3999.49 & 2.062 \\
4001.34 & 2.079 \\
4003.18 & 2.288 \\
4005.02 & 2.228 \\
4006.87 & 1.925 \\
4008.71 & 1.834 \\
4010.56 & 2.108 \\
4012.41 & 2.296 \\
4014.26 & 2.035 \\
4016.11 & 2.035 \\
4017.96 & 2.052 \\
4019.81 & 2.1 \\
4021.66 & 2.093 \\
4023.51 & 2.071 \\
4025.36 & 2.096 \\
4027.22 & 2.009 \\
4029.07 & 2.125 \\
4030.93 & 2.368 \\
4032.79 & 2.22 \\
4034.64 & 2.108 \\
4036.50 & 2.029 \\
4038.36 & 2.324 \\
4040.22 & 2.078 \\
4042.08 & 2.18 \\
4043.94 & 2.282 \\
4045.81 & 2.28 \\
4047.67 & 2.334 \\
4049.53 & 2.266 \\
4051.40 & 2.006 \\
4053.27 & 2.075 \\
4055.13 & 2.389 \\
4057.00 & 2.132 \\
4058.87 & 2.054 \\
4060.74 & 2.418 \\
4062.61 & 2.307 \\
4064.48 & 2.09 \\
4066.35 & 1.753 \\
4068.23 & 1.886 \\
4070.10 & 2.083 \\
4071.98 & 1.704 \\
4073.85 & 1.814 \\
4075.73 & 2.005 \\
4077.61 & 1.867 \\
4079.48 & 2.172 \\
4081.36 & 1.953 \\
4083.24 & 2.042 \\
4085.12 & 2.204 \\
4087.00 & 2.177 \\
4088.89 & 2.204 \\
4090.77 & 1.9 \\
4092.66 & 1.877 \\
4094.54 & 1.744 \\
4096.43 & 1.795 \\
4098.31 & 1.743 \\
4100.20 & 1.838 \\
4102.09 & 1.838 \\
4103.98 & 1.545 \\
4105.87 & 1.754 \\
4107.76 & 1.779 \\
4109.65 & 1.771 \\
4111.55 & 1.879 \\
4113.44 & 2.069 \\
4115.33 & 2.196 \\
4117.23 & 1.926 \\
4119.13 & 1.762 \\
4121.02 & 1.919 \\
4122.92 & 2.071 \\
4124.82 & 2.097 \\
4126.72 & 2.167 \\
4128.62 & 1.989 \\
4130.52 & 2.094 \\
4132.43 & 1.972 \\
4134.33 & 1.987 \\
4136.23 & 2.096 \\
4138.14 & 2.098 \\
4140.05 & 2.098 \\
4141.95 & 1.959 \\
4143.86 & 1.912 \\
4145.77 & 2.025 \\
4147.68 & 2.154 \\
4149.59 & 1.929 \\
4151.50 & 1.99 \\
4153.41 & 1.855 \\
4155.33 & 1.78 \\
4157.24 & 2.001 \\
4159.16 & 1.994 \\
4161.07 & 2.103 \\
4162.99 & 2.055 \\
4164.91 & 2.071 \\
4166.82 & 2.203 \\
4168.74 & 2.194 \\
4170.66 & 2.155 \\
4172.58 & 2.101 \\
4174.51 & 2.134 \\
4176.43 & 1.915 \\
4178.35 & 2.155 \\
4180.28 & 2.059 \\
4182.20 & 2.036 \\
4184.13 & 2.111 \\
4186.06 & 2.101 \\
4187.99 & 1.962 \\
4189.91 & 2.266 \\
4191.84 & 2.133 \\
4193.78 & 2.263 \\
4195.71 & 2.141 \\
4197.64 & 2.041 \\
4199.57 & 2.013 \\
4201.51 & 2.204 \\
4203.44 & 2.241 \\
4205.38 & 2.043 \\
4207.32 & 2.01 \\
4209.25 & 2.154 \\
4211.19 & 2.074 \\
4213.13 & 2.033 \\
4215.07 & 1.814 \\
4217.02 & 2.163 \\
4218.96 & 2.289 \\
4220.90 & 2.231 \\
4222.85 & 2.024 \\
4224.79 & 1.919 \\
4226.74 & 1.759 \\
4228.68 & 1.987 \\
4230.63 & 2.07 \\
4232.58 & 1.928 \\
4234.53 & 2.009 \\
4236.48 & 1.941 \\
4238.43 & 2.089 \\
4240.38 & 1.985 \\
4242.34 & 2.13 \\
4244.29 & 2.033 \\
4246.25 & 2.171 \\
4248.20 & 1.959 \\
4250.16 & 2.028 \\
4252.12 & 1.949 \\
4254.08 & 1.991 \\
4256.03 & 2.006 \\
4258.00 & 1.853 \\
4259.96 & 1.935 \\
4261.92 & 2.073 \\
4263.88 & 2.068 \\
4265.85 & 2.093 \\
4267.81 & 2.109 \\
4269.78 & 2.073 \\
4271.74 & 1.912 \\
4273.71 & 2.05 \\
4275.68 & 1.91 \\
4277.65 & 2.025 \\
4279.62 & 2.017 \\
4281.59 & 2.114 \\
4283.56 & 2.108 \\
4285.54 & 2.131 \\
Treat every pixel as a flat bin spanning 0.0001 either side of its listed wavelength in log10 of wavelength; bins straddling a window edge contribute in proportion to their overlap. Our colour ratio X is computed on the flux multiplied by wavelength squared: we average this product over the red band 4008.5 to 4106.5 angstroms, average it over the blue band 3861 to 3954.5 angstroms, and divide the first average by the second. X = 1.20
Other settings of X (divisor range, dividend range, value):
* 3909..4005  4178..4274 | 1.26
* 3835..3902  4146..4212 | 1.36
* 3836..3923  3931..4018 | 1.06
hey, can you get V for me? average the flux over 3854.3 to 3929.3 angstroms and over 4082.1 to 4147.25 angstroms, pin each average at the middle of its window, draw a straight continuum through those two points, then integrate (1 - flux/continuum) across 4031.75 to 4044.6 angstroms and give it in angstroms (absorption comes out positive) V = -1.7 angstroms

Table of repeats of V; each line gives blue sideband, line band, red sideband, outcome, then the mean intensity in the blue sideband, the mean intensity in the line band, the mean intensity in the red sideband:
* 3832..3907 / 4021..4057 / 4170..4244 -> -4.8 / 1.77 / 2.18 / 2.07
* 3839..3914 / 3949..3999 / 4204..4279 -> 2.9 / 1.84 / 1.78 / 2.02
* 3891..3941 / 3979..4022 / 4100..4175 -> -4.2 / 1.83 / 2.07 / 1.99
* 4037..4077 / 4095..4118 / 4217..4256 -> 2.7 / 2.11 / 1.84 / 2.03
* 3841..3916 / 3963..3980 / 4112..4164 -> 4.6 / 1.86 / 1.4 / 2.01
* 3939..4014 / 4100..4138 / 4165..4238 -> 1.2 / 1.88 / 1.94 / 2.08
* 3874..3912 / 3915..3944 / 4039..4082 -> -0.2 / 1.75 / 1.84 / 2.09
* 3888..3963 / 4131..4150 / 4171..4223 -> 0.2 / 1.84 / 2.03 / 2.1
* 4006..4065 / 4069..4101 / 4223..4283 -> 2.5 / 2.15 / 1.95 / 2.01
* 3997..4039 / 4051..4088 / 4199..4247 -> 0.7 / 2.11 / 2.06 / 2.05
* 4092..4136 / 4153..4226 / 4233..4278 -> -4.3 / 1.91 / 2.08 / 2.02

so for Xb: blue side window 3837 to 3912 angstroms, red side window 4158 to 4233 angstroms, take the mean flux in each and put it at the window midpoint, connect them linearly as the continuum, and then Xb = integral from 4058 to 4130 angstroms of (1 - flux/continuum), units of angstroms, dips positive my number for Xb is 1.47 angstroms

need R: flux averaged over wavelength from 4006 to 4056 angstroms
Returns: 2.14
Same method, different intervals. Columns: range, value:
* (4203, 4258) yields 2.03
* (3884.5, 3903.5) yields 1.62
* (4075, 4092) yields 2.06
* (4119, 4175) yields 2.04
